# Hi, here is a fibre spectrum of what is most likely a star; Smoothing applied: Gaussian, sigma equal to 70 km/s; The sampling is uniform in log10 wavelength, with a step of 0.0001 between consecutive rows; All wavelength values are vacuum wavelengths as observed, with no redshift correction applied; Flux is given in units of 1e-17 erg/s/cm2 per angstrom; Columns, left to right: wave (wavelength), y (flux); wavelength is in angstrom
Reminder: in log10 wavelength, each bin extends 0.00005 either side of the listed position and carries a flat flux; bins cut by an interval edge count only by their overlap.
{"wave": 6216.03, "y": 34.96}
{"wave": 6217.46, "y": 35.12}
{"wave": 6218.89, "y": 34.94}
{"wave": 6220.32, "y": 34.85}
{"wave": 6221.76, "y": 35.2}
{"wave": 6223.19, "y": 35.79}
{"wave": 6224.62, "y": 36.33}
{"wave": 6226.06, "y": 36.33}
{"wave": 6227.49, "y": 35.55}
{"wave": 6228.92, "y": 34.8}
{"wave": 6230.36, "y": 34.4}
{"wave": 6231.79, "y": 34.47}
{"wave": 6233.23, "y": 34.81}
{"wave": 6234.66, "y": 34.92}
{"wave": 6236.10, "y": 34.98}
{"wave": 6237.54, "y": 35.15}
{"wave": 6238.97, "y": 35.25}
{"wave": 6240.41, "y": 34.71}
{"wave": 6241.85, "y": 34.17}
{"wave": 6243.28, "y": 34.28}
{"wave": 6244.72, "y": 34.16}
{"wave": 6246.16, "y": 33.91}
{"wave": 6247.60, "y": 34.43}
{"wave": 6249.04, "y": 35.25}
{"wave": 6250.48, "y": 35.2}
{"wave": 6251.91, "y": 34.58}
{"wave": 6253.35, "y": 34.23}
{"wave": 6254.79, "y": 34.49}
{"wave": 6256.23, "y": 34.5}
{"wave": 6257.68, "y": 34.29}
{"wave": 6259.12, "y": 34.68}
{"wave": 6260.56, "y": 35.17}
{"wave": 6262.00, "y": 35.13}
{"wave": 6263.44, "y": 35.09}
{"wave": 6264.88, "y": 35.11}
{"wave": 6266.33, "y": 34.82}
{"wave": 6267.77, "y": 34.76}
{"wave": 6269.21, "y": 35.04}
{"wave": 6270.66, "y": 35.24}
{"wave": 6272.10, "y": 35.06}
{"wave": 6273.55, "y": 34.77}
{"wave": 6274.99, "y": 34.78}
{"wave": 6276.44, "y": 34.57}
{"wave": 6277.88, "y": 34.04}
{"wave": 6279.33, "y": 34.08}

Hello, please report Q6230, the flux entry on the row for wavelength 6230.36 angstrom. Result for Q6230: 34.4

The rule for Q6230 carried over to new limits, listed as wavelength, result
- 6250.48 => 35.2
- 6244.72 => 34.16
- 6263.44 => 35.09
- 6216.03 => 34.96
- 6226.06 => 36.33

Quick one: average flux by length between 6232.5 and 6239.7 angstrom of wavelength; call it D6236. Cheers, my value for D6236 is 35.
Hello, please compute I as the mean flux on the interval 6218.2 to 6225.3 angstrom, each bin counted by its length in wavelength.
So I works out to 35.4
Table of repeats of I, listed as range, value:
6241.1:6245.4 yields 34.2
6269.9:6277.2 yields 34.9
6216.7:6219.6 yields 35.1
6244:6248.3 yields 34.1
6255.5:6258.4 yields 34.3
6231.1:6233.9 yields 34.6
